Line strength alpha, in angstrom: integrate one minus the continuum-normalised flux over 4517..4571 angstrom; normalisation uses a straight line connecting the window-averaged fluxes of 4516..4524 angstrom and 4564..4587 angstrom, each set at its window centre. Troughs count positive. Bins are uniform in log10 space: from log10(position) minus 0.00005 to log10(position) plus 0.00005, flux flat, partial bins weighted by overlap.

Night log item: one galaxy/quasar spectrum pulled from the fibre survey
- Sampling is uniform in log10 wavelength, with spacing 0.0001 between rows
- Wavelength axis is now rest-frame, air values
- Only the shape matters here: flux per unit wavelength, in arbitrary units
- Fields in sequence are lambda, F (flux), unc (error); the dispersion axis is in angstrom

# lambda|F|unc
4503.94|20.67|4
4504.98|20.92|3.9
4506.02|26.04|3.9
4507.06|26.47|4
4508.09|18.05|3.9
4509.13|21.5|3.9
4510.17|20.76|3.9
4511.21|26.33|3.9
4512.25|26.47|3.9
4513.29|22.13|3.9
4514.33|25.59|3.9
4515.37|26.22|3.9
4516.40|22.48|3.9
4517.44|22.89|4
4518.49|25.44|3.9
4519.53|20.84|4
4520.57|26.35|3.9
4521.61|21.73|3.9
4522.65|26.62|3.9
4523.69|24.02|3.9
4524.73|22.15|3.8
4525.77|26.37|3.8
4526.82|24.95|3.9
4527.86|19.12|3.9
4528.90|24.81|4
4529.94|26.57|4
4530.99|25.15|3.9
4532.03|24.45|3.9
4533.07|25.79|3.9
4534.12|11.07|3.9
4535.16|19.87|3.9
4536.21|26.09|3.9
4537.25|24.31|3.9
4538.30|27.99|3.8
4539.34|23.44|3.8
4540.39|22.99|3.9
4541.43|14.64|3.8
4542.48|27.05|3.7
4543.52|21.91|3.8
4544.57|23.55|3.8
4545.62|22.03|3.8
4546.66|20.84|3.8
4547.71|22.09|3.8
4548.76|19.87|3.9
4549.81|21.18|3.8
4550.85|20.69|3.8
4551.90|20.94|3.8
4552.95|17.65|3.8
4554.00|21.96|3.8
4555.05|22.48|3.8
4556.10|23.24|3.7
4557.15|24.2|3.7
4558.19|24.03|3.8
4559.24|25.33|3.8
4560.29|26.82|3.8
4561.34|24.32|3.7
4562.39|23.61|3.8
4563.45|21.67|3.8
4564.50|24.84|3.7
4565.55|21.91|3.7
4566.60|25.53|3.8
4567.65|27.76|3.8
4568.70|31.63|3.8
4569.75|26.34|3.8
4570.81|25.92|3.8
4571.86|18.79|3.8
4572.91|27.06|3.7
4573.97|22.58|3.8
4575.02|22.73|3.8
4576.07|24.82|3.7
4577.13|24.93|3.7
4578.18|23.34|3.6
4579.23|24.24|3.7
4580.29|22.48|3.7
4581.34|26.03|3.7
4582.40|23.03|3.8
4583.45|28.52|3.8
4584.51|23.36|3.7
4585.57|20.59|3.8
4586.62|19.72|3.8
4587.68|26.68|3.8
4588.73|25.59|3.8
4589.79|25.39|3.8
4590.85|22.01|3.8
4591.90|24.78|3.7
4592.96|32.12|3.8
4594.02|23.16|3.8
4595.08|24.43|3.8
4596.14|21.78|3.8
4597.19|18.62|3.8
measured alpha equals 1.5 angstrom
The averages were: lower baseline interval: 23.8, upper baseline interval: 24.4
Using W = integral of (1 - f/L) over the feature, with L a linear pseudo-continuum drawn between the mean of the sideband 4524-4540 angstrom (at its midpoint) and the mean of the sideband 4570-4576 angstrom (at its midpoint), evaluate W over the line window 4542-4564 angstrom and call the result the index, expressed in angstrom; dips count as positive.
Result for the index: 0.9 angstrom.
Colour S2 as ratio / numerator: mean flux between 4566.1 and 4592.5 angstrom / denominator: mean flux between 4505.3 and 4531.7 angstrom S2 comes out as 1.03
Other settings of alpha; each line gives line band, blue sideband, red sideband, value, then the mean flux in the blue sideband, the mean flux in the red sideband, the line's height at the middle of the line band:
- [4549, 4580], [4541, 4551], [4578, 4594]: -1.2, 21.5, 24.5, 22.9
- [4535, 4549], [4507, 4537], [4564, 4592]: 0.6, 23.4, 24.5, 23.8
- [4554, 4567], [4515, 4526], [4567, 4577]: 0.6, 24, 25.3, 25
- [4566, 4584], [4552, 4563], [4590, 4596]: -0.7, 23.2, 25.1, 24.1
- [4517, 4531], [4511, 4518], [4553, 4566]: 0.1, 24.5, 23.5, 24.3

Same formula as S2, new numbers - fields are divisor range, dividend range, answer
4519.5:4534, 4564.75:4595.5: 1.03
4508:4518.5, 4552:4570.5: 1.03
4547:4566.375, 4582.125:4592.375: 1.06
